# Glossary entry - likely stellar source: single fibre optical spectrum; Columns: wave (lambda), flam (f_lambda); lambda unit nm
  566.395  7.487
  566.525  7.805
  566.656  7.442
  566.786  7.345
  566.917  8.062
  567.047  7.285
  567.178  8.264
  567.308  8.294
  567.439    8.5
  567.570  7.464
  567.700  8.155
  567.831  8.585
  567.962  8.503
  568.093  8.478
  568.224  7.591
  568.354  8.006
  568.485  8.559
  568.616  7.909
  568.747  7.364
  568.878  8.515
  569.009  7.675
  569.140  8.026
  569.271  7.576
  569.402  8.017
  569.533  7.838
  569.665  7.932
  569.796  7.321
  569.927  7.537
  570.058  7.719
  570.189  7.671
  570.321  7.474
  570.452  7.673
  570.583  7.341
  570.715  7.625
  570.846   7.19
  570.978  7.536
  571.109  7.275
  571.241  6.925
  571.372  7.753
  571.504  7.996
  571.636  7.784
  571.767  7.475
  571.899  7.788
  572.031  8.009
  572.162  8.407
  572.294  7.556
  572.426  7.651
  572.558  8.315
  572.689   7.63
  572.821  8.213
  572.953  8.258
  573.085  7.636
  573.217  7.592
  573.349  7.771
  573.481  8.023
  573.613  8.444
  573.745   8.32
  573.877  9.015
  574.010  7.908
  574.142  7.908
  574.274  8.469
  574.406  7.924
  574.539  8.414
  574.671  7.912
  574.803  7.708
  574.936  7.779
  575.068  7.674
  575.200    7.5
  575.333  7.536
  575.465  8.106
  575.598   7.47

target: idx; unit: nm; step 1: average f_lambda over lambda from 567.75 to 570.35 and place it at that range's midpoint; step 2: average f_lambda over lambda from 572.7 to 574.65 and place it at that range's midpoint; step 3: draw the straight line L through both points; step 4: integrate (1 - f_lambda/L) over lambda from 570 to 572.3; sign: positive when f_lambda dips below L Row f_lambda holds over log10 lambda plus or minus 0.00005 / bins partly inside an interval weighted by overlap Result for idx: 0.111 nm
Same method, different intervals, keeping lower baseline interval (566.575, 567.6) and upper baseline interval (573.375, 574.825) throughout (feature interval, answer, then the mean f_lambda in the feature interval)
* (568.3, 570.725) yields 0.055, 7.78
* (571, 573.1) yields 0.077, 7.79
